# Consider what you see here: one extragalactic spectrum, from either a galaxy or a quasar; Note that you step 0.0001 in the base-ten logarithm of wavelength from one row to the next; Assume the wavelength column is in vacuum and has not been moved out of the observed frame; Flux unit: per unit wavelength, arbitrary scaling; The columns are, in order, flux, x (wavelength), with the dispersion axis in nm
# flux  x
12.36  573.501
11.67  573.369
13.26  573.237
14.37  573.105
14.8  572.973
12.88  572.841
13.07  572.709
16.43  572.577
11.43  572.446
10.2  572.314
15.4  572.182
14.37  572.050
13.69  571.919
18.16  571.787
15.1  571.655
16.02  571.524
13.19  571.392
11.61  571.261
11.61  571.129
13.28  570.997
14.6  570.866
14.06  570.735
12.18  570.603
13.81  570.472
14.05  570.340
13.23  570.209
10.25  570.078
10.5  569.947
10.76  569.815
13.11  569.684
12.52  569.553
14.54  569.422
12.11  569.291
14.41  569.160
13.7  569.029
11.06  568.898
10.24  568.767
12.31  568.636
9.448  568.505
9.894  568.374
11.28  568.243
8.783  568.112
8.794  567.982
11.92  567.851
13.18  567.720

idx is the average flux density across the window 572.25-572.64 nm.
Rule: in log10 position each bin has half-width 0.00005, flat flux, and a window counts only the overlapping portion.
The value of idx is 12.7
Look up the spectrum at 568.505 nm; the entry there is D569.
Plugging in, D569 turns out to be 9.448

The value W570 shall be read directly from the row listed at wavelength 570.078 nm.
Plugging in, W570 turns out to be 10.25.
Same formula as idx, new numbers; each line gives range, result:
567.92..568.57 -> 9.65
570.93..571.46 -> 12.4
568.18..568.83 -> 10.6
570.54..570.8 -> 13.1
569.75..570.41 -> 11.8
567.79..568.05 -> 10.3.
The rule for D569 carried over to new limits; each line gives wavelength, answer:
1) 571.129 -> 11.61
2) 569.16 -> 14.41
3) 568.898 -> 11.06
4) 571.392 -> 13.19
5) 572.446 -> 11.43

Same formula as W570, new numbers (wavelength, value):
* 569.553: 12.52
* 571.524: 16.02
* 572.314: 10.2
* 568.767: 10.24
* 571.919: 13.69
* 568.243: 11.28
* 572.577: 16.43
